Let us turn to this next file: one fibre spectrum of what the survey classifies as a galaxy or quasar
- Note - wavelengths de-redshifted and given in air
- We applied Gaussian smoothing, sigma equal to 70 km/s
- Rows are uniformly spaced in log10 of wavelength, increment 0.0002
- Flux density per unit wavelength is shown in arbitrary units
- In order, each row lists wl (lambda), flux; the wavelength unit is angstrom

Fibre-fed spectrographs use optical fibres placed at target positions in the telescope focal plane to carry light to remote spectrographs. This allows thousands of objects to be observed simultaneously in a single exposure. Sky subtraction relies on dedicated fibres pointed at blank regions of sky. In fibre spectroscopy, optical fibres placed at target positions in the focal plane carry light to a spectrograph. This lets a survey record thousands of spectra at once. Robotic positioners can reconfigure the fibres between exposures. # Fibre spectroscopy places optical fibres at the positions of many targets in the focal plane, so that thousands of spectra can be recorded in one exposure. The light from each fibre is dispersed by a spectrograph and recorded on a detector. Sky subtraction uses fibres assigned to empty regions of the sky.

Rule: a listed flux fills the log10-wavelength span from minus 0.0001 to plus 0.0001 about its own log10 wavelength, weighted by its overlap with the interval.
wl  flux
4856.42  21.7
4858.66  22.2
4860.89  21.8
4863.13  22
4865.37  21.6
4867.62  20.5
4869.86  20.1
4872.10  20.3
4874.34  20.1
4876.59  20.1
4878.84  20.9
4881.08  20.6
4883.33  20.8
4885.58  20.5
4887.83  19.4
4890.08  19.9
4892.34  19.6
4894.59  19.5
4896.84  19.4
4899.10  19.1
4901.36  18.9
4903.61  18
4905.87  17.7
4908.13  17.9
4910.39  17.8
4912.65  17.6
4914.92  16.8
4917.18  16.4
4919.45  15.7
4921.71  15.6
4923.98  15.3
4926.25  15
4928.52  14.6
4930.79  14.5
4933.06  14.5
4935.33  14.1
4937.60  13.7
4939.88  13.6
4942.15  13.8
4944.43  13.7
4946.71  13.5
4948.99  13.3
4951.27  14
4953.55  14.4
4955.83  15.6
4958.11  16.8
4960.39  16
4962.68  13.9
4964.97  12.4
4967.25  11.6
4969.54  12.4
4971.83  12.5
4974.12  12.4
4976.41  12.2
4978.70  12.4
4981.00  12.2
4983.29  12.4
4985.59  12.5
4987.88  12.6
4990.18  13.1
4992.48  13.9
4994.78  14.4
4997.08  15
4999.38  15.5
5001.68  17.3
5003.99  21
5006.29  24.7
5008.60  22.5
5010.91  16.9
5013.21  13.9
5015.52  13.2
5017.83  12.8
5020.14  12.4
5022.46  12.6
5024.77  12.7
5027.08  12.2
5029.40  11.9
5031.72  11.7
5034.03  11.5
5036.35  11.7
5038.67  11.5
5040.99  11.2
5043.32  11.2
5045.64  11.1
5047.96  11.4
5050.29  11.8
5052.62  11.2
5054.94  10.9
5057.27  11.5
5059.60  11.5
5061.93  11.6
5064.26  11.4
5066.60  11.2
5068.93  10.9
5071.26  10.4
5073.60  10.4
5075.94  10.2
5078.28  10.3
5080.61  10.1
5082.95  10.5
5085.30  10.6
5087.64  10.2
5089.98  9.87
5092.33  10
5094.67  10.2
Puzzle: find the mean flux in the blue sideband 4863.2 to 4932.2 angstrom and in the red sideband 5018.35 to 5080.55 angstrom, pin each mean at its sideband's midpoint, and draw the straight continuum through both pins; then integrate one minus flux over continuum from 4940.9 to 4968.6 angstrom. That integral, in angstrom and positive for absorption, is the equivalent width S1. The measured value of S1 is 3.07 angstrom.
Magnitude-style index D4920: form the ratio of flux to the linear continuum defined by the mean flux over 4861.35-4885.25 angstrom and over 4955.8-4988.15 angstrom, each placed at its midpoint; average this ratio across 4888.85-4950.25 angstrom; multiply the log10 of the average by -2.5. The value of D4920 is 0.063 mag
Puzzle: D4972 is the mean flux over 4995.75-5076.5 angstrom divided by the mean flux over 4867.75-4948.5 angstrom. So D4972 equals 0.75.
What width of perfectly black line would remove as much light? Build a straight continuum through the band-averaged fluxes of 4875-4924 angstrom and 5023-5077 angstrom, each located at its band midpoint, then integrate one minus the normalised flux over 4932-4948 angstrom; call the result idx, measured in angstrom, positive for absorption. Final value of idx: 2.7 angstrom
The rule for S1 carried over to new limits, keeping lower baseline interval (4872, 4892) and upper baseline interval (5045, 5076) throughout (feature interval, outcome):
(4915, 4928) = 1.8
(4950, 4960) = 0.8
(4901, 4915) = 0.8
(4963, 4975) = 2.6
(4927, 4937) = 1.9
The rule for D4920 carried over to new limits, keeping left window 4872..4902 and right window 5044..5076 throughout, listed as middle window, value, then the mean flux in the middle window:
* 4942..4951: 0.24 mag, 13.6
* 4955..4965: 0.07 mag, 15.2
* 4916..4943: 0.20 mag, 14.7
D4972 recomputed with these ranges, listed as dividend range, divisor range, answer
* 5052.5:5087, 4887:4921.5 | 0.60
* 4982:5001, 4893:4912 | 0.74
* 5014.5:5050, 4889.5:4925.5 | 0.67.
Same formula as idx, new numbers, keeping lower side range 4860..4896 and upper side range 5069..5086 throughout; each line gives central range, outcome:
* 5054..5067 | -0.2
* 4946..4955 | 1.6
